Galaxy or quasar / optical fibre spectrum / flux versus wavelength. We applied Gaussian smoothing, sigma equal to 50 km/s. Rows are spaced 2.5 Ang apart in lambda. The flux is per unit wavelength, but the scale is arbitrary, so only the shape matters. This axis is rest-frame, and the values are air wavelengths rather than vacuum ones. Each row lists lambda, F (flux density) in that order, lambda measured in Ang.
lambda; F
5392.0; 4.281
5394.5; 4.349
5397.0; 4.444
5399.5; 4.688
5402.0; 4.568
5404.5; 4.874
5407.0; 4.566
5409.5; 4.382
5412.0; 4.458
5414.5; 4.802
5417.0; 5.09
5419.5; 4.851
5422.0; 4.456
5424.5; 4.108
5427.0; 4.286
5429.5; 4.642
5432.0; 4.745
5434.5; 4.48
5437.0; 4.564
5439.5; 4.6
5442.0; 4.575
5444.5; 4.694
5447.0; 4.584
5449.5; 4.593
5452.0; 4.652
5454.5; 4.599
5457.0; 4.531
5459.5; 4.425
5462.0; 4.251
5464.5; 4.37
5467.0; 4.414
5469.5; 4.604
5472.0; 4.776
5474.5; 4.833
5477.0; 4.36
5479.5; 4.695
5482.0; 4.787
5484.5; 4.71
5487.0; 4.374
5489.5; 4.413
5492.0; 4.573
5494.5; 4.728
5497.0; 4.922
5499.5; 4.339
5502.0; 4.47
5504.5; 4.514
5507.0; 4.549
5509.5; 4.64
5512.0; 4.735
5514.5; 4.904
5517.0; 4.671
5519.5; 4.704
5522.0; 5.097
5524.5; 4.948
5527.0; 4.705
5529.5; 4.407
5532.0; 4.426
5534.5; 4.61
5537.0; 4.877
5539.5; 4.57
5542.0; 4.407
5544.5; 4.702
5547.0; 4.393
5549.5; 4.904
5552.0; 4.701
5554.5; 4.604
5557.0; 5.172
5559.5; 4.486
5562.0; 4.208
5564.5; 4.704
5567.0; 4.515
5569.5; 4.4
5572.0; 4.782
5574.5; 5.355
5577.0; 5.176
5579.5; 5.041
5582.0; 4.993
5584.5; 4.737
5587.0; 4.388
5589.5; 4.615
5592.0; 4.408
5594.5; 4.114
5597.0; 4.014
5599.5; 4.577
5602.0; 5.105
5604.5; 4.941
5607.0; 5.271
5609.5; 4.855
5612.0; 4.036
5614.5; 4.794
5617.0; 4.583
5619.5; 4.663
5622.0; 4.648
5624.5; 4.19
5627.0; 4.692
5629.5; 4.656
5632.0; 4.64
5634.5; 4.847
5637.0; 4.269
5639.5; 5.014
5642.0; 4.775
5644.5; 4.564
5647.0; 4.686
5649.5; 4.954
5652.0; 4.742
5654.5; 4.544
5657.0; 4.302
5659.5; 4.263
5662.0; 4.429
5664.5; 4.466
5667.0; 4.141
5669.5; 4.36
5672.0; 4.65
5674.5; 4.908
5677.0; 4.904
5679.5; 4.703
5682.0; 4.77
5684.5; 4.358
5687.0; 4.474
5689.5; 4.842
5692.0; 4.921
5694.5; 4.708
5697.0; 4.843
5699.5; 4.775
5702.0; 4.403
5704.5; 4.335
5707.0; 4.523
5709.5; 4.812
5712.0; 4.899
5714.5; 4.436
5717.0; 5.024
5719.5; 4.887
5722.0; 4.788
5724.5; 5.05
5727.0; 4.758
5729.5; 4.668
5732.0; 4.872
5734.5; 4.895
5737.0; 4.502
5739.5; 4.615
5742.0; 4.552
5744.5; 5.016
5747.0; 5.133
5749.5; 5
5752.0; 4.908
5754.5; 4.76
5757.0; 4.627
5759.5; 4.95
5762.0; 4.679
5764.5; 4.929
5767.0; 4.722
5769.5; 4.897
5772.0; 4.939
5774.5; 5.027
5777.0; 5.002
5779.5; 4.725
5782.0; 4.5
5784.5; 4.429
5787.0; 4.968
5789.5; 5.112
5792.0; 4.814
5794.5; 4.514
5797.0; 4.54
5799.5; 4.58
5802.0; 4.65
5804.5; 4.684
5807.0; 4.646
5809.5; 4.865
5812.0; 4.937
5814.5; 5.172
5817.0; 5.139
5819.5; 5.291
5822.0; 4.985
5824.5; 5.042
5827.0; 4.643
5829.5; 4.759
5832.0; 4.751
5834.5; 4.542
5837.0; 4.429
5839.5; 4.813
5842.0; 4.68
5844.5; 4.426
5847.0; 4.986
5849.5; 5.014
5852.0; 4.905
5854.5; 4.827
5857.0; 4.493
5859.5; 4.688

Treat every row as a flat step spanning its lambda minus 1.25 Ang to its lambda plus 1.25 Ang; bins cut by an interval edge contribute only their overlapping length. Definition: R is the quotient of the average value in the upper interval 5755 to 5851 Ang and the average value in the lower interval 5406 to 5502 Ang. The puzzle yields 1.05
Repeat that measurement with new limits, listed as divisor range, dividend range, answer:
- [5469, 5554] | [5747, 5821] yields 1.04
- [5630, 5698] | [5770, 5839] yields 1.04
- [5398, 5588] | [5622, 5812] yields 1.02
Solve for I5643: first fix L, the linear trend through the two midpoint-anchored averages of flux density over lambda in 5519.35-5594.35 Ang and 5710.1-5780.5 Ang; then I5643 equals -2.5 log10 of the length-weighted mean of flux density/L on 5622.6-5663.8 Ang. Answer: 0.04 mag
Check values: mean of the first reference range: 4.69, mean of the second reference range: 4.83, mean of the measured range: 4.6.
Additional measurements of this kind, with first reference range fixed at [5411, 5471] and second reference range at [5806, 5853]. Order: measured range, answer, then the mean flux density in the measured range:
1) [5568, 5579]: -0.061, 4.93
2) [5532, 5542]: 0.003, 4.62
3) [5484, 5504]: 0.009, 4.56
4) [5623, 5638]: 0.033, 4.56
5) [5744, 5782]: -0.017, 4.87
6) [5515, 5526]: -0.055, 4.85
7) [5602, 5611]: -0.073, 5.01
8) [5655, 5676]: 0.065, 4.45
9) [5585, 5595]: 0.057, 4.43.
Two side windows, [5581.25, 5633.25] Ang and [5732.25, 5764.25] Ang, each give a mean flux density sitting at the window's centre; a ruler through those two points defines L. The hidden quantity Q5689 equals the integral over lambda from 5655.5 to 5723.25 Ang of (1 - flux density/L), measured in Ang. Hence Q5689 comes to 1.4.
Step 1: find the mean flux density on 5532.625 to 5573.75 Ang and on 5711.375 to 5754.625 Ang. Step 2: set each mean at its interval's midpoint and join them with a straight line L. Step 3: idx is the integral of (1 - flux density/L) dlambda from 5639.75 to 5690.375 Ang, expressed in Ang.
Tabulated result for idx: 1.6 Ang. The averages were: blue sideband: 4.63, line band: 4.6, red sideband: 4.82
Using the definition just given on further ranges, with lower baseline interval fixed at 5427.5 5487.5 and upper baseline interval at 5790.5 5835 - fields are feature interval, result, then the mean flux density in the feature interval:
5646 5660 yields 0.3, 4.6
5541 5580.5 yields -0.6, 4.72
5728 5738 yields 0.0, 4.74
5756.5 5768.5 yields 0.0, 4.79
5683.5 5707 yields 0.5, 4.63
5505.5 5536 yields -0.5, 4.7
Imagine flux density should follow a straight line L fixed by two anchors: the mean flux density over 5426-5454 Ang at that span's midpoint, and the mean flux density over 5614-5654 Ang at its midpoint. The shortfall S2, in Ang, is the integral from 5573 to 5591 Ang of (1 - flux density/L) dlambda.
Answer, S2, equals -1.0 Ang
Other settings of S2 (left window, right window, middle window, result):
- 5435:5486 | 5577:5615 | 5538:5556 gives 0.1 Ang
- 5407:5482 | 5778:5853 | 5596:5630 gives 0.1 Ang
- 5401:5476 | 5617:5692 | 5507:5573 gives -1.0 Ang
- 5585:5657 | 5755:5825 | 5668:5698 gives 0.0 Ang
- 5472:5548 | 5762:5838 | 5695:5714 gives 0.4 Ang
